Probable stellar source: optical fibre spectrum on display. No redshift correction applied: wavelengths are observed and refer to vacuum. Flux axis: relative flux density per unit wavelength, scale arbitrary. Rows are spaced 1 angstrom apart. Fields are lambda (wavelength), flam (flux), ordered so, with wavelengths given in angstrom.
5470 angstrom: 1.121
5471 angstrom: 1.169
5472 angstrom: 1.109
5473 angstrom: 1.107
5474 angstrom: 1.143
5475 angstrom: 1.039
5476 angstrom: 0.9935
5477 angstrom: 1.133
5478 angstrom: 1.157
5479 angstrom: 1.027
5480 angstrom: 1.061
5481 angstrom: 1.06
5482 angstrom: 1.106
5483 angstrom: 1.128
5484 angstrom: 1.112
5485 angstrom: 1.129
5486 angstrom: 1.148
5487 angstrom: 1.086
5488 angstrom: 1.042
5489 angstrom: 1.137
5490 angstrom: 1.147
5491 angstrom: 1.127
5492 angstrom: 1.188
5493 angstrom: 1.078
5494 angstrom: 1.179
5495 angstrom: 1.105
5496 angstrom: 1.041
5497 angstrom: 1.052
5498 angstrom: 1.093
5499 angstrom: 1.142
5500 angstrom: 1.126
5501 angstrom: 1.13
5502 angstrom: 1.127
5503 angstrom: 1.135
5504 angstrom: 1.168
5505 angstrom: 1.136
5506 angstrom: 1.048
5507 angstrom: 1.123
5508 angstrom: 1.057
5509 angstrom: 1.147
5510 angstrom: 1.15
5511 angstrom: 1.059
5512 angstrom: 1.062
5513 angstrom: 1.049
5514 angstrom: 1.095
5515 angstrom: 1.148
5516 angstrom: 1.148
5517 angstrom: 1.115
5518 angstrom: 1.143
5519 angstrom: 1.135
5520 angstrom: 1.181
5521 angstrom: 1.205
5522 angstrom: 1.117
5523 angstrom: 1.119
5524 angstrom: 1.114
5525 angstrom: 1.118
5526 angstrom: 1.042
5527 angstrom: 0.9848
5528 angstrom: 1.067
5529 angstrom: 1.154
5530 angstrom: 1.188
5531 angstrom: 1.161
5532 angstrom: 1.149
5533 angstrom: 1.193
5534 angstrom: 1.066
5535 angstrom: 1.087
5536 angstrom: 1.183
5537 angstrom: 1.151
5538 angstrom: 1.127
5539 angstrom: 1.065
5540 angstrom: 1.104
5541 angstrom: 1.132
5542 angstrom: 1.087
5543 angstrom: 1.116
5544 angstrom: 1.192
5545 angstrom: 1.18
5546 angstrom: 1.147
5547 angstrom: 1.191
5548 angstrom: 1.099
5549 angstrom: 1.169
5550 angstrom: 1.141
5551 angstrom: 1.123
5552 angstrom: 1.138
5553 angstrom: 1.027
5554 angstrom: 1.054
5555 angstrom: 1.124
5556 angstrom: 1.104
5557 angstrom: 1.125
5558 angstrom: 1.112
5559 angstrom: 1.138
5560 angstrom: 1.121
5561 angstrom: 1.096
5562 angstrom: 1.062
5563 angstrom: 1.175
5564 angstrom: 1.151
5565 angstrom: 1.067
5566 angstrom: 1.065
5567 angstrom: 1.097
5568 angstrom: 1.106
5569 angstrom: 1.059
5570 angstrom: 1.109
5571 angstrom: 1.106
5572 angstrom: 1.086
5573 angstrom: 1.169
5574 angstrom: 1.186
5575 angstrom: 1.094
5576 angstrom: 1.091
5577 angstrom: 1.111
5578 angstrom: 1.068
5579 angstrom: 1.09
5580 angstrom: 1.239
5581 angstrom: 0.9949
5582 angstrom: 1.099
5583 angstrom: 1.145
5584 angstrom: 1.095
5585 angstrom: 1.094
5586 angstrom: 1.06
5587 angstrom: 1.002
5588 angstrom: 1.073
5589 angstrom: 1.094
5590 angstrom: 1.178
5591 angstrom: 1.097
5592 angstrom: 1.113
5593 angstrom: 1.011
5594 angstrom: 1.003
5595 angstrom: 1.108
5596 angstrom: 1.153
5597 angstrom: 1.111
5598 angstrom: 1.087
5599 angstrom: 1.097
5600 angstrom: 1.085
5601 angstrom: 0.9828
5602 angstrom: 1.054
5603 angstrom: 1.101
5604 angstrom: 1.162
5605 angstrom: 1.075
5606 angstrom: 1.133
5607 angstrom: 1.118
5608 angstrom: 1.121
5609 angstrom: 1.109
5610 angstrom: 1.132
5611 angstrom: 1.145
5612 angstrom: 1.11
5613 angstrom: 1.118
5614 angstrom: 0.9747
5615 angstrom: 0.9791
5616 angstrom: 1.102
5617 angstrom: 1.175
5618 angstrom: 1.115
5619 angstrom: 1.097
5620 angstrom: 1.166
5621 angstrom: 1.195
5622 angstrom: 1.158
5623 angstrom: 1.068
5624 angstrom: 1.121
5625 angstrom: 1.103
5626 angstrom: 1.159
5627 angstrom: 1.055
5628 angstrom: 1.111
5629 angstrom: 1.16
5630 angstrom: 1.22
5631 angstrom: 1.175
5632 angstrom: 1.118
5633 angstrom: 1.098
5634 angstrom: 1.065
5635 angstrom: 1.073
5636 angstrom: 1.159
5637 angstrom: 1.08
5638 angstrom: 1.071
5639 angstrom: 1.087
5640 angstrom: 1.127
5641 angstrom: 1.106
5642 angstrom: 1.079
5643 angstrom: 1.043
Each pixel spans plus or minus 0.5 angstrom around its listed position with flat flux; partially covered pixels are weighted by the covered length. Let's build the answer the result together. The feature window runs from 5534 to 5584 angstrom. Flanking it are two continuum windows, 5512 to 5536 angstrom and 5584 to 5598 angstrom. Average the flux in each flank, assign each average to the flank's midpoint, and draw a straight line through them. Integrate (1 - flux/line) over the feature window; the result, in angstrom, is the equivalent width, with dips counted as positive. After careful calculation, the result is -0.62 angstrom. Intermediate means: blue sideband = 1.12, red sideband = 1.08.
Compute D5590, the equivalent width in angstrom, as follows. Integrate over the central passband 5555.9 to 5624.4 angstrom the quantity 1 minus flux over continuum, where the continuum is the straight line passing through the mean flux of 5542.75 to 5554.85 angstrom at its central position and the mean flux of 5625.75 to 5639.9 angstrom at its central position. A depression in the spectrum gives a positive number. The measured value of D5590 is 1.3 angstrom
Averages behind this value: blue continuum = 1.13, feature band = 1.1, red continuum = 1.12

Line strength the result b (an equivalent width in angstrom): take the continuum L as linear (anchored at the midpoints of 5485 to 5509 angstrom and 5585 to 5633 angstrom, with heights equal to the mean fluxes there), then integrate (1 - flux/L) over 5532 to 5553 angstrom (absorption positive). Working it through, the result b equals -0.4 angstrom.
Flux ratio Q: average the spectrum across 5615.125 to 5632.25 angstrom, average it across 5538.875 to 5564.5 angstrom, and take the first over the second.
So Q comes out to 1.01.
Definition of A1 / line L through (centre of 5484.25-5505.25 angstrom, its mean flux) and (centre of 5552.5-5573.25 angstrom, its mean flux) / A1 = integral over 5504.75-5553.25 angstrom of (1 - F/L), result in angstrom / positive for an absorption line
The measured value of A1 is -0.5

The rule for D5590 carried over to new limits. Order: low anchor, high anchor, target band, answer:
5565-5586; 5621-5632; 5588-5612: 0.43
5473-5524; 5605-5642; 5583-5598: 0.34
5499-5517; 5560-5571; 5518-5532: -0.18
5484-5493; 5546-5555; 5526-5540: 0.03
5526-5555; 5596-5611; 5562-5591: 0.20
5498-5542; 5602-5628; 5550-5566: 0.12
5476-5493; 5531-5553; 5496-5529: 0.29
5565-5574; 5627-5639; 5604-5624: 0.02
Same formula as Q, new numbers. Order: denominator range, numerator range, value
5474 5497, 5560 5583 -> 1.01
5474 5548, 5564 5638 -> 0.99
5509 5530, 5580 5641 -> 0.99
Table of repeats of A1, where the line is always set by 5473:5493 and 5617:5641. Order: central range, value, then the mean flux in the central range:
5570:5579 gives 0.02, 1.11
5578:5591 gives 0.23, 1.1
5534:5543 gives -0.03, 1.11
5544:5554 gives -0.20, 1.13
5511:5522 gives -0.17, 1.12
